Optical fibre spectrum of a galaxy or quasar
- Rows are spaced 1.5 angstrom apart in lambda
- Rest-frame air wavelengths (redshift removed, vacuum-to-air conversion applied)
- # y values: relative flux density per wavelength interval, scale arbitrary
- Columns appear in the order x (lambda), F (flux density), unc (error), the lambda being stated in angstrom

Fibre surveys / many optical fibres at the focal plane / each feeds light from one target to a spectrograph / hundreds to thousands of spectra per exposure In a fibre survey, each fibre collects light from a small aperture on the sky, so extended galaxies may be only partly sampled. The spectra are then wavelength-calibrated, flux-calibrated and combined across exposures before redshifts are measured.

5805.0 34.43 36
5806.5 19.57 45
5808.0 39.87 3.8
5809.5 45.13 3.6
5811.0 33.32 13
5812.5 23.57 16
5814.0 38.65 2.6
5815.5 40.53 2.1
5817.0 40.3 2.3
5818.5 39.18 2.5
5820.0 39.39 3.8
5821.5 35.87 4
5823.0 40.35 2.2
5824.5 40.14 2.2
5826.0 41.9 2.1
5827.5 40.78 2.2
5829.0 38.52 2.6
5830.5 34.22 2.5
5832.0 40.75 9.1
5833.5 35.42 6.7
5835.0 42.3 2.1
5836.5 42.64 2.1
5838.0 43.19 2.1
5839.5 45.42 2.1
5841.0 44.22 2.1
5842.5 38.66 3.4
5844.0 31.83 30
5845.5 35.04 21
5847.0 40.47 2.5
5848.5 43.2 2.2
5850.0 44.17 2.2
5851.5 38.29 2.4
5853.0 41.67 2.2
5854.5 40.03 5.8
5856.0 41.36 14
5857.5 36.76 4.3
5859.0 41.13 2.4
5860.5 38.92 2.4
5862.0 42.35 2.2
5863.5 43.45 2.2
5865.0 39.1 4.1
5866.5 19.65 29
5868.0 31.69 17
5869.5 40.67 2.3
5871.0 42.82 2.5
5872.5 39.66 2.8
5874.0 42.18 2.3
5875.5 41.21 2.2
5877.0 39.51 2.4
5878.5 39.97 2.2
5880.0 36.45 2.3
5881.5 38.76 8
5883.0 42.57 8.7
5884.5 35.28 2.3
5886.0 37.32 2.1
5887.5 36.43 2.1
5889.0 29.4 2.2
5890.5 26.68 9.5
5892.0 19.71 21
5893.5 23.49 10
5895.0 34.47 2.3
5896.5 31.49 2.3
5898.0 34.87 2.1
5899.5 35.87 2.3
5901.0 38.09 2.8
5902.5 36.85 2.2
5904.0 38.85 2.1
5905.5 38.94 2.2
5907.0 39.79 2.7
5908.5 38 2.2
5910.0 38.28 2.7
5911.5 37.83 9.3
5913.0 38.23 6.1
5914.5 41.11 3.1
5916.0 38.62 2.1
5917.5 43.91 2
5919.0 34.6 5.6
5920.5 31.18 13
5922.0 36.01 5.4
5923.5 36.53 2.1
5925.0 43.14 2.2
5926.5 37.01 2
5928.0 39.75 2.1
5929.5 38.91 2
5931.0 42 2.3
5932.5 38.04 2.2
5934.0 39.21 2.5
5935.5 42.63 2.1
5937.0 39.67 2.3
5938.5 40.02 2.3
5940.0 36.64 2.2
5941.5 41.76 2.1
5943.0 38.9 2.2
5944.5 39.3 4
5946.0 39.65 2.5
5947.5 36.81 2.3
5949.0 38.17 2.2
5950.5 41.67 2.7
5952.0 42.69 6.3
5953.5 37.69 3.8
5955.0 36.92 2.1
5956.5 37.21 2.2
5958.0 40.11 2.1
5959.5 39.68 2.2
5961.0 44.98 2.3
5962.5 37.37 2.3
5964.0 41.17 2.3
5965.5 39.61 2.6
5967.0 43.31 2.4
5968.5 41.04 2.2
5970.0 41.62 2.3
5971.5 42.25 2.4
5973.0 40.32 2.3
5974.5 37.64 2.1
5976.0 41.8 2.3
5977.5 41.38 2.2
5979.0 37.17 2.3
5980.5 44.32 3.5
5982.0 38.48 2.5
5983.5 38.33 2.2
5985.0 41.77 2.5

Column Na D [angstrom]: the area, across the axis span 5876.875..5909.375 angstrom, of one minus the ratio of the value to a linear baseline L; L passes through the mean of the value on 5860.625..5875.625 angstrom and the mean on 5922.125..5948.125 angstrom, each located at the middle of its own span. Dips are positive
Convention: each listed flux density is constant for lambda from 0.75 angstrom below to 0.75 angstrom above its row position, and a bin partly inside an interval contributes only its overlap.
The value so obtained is 3.0 angstrom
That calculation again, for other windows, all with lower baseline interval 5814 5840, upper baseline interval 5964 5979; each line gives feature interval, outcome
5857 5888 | 1.4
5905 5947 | 1.7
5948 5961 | 0.4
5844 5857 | 0.0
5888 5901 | 3.3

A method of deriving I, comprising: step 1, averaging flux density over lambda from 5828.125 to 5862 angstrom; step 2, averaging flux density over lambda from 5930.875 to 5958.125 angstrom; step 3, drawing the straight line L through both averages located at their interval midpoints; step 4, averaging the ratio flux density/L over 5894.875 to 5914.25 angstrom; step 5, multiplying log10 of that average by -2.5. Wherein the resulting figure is 0.07 mag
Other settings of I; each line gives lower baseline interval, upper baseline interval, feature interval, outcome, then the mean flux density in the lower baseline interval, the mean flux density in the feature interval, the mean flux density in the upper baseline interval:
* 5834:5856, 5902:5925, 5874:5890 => 0.05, 40.8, 37.7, 38.1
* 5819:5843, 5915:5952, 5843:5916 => 0.07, 40.2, 37.2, 39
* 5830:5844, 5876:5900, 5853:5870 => -0.02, 40.4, 37.9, 33.9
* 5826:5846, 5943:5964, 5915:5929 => 0.04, 39.6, 37.9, 39.4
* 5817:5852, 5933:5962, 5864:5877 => 0.07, 39.8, 37.4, 39.6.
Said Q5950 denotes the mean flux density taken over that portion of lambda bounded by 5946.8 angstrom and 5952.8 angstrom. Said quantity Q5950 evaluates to 39.8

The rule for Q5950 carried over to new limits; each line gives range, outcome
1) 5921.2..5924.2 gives 36.2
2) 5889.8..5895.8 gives 26.1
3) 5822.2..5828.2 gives 40.8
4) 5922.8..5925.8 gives 39.8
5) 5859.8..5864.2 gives 41.6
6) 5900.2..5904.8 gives 37.9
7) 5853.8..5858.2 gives 39.4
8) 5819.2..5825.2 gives 38.9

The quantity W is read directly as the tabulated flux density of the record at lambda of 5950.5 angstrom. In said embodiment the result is 41.67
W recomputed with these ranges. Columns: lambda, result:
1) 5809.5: 45.13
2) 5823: 40.35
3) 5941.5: 41.76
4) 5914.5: 41.11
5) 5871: 42.82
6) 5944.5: 39.3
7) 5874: 42.18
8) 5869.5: 40.67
